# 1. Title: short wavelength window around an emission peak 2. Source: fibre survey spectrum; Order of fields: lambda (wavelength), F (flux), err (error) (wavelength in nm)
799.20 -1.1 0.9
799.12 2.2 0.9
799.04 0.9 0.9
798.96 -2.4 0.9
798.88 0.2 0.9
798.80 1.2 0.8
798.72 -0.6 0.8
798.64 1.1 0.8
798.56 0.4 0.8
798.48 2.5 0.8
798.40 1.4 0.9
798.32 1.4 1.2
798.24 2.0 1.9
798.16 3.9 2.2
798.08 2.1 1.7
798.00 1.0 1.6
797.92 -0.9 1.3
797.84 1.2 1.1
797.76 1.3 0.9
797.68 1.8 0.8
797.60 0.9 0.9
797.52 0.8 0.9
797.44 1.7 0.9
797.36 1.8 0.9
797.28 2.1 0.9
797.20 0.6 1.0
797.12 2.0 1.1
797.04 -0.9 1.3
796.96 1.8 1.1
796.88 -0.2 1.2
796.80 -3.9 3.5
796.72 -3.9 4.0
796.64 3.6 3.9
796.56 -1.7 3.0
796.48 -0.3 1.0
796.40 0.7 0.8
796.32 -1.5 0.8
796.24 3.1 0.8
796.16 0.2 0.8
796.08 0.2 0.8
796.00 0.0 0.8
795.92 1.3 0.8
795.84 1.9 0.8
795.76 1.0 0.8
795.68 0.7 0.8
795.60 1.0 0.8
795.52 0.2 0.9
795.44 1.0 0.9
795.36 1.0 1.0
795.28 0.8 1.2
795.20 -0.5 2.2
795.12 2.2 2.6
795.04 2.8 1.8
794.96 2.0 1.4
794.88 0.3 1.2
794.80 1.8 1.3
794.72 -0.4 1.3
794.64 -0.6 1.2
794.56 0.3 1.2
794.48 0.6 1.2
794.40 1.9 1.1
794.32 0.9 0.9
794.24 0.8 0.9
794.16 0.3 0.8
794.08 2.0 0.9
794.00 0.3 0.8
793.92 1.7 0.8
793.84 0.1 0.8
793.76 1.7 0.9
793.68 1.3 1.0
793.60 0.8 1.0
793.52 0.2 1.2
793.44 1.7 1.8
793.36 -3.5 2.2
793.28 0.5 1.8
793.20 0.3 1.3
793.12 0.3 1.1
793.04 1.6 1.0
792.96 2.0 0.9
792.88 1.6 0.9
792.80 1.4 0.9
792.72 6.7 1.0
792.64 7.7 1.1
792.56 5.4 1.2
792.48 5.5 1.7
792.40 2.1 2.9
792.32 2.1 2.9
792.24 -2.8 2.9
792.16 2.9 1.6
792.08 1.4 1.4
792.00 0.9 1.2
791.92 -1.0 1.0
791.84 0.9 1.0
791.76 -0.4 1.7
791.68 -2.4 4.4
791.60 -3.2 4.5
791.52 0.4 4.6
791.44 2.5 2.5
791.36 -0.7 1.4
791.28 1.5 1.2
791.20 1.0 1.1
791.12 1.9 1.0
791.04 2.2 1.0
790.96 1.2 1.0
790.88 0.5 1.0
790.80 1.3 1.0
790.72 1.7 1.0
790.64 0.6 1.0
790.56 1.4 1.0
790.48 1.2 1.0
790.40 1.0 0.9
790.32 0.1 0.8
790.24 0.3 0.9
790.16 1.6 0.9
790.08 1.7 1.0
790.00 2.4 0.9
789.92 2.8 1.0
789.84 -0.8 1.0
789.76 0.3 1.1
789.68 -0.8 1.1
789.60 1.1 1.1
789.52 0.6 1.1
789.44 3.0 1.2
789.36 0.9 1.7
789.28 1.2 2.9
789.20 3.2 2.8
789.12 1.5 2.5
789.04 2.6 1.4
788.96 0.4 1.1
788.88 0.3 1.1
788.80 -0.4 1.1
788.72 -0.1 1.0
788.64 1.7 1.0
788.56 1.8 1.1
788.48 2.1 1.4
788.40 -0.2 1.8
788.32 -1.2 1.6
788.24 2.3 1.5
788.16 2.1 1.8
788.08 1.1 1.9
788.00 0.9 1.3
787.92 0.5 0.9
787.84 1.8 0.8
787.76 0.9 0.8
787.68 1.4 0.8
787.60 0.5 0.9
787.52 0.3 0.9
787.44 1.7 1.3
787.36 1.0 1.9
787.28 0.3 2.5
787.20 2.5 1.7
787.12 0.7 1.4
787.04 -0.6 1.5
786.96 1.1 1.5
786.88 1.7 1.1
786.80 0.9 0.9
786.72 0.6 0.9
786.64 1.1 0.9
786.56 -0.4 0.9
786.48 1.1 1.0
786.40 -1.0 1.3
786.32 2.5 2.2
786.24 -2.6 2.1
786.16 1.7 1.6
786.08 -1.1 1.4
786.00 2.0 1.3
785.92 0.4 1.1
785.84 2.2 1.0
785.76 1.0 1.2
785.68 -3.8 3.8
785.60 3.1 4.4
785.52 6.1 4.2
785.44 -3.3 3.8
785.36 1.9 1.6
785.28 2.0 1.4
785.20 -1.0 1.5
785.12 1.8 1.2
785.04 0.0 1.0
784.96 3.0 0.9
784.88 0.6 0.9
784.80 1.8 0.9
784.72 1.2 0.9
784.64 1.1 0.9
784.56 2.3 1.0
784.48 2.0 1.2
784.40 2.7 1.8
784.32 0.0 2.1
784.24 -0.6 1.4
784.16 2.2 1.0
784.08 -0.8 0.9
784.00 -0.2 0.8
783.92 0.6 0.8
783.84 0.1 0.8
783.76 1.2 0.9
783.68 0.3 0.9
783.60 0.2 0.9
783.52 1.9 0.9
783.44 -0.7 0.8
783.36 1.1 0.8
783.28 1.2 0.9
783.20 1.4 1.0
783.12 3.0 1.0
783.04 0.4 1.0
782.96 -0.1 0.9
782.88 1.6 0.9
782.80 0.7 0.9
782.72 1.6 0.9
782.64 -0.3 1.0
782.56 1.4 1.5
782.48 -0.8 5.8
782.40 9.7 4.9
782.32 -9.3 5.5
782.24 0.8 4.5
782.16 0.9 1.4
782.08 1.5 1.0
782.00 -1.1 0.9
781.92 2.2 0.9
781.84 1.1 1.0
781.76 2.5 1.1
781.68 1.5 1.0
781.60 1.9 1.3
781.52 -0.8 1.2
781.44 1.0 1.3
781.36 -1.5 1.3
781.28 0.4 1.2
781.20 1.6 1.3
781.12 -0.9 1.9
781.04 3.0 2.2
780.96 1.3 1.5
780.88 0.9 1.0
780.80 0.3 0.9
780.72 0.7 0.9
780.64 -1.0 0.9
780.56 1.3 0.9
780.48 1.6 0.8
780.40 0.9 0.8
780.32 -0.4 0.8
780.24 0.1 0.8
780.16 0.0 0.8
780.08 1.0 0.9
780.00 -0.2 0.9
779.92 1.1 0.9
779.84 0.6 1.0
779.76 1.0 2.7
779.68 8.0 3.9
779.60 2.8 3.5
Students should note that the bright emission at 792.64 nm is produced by Halpha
